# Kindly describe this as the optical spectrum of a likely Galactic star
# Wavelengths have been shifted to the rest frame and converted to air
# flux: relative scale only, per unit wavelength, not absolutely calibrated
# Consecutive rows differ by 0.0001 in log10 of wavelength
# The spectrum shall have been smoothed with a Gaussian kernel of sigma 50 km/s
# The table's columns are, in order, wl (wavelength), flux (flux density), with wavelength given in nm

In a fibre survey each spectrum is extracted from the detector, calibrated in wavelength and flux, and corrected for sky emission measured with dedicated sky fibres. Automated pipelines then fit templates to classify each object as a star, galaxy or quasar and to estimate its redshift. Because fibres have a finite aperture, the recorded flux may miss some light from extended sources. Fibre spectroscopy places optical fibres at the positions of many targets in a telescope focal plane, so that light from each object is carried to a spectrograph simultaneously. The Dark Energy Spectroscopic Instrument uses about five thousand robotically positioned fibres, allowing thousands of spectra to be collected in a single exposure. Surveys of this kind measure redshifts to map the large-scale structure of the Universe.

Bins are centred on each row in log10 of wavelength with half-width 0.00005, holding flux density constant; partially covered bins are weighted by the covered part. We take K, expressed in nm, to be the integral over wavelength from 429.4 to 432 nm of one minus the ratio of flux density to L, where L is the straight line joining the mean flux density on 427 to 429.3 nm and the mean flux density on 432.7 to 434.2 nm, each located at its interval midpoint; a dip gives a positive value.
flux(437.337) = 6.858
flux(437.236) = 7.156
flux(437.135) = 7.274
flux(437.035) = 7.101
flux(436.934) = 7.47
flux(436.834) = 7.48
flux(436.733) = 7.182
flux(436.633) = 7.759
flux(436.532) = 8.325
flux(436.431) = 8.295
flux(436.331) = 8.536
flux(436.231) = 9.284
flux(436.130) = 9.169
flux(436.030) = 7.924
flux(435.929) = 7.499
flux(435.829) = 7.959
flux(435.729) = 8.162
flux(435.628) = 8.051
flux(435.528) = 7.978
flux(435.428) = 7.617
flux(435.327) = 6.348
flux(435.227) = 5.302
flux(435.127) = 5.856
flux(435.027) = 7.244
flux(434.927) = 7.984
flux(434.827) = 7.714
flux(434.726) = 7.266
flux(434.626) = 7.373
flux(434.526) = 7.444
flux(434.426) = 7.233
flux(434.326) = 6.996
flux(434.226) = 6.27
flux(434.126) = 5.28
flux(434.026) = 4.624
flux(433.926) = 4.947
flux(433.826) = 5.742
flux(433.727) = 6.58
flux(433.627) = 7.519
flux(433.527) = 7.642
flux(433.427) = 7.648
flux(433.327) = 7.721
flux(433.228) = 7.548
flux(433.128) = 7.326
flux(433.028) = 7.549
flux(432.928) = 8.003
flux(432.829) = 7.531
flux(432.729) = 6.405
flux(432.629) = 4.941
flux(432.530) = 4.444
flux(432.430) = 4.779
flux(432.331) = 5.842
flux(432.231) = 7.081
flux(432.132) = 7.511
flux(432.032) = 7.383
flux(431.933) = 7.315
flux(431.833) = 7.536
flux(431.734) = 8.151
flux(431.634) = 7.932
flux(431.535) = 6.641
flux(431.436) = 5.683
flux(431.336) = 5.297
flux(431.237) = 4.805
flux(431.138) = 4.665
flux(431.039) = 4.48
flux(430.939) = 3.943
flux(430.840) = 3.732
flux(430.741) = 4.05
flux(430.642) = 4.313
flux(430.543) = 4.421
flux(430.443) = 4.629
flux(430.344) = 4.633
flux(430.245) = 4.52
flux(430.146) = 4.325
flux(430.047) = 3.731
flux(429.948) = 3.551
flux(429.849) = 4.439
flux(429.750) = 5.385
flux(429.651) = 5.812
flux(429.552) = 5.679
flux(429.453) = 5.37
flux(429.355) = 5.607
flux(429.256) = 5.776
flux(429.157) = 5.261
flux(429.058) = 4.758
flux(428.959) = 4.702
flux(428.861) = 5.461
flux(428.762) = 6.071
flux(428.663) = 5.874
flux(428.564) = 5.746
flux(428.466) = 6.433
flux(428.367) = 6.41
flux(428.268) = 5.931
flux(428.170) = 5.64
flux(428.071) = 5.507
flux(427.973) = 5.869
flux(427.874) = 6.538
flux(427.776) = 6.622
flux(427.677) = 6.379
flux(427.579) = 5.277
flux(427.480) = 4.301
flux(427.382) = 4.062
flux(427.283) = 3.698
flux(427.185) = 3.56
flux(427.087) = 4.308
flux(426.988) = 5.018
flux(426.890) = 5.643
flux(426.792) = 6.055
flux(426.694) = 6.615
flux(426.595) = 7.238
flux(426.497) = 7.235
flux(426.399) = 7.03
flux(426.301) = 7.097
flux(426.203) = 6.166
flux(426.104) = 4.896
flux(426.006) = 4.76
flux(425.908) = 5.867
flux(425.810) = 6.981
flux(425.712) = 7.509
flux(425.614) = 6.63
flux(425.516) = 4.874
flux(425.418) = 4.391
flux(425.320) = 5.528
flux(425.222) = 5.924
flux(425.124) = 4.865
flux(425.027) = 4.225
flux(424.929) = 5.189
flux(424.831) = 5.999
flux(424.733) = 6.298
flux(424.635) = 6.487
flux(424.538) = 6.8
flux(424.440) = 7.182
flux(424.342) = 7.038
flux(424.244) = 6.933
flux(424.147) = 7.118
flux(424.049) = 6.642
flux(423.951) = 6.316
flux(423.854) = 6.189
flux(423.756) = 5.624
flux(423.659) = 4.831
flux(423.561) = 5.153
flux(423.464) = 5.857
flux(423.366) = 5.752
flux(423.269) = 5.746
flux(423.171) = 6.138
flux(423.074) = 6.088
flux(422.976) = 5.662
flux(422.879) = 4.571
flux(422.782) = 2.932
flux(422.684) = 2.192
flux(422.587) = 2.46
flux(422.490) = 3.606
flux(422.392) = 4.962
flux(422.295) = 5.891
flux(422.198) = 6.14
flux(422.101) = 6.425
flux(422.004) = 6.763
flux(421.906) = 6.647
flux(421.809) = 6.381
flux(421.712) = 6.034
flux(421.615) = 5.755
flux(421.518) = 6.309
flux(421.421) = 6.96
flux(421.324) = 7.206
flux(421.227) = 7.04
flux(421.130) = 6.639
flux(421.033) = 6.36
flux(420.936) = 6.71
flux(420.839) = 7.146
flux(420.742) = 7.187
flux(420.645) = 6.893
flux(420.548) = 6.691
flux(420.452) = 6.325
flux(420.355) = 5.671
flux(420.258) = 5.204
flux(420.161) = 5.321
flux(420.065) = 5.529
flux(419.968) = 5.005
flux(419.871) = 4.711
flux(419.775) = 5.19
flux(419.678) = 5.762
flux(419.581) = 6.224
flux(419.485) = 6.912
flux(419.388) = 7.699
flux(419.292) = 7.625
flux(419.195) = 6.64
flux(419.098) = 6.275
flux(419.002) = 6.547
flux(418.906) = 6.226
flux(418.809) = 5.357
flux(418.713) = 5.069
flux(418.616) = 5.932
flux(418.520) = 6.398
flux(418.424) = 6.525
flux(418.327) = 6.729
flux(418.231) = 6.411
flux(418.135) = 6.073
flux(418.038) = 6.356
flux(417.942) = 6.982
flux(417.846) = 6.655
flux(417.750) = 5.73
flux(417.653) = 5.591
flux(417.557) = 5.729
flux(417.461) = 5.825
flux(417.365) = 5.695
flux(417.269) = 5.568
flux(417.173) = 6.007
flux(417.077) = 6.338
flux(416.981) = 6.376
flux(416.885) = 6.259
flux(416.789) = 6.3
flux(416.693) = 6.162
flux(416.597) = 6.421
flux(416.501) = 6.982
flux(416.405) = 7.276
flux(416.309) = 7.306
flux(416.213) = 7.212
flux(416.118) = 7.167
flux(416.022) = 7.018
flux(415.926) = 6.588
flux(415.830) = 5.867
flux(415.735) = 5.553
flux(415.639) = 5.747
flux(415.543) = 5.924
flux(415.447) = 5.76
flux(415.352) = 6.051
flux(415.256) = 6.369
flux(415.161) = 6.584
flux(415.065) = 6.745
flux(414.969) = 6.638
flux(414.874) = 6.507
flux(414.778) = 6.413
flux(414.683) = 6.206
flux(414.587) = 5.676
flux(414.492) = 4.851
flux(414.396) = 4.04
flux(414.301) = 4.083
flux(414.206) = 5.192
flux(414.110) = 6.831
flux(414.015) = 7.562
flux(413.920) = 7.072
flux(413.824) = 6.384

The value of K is 0.38 nm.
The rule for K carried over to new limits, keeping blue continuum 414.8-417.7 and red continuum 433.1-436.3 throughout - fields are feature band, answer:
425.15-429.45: 0.71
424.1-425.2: 0.09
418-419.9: 0.06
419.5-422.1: 0.12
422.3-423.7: 0.40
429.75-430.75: 0.38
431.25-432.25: 0.01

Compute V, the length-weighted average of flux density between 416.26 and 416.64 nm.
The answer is 7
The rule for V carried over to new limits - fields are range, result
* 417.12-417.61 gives 5.78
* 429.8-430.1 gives 3.91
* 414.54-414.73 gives 5.92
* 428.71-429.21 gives 5.25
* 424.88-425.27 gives 5.06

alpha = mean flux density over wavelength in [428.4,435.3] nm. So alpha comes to 5.97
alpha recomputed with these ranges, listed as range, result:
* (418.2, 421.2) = 6.23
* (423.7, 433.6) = 5.83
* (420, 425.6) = 5.84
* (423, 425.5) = 5.92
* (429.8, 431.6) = 4.58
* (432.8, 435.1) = 6.99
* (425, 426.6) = 5.95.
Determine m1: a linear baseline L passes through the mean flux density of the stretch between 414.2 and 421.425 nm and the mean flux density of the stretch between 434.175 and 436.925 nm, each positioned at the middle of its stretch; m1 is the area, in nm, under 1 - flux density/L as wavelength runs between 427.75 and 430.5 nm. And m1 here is 0.67 nm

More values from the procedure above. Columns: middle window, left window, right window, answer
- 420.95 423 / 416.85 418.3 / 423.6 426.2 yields 0.150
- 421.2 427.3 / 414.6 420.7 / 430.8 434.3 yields 0.480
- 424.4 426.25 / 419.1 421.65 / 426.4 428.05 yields -0.009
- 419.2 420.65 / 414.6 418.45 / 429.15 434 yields 0.042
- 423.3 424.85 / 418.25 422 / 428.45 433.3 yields -0.053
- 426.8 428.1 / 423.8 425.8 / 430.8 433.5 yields 0.221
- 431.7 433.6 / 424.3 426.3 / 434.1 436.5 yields 0.027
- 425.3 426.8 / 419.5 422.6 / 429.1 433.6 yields -0.070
